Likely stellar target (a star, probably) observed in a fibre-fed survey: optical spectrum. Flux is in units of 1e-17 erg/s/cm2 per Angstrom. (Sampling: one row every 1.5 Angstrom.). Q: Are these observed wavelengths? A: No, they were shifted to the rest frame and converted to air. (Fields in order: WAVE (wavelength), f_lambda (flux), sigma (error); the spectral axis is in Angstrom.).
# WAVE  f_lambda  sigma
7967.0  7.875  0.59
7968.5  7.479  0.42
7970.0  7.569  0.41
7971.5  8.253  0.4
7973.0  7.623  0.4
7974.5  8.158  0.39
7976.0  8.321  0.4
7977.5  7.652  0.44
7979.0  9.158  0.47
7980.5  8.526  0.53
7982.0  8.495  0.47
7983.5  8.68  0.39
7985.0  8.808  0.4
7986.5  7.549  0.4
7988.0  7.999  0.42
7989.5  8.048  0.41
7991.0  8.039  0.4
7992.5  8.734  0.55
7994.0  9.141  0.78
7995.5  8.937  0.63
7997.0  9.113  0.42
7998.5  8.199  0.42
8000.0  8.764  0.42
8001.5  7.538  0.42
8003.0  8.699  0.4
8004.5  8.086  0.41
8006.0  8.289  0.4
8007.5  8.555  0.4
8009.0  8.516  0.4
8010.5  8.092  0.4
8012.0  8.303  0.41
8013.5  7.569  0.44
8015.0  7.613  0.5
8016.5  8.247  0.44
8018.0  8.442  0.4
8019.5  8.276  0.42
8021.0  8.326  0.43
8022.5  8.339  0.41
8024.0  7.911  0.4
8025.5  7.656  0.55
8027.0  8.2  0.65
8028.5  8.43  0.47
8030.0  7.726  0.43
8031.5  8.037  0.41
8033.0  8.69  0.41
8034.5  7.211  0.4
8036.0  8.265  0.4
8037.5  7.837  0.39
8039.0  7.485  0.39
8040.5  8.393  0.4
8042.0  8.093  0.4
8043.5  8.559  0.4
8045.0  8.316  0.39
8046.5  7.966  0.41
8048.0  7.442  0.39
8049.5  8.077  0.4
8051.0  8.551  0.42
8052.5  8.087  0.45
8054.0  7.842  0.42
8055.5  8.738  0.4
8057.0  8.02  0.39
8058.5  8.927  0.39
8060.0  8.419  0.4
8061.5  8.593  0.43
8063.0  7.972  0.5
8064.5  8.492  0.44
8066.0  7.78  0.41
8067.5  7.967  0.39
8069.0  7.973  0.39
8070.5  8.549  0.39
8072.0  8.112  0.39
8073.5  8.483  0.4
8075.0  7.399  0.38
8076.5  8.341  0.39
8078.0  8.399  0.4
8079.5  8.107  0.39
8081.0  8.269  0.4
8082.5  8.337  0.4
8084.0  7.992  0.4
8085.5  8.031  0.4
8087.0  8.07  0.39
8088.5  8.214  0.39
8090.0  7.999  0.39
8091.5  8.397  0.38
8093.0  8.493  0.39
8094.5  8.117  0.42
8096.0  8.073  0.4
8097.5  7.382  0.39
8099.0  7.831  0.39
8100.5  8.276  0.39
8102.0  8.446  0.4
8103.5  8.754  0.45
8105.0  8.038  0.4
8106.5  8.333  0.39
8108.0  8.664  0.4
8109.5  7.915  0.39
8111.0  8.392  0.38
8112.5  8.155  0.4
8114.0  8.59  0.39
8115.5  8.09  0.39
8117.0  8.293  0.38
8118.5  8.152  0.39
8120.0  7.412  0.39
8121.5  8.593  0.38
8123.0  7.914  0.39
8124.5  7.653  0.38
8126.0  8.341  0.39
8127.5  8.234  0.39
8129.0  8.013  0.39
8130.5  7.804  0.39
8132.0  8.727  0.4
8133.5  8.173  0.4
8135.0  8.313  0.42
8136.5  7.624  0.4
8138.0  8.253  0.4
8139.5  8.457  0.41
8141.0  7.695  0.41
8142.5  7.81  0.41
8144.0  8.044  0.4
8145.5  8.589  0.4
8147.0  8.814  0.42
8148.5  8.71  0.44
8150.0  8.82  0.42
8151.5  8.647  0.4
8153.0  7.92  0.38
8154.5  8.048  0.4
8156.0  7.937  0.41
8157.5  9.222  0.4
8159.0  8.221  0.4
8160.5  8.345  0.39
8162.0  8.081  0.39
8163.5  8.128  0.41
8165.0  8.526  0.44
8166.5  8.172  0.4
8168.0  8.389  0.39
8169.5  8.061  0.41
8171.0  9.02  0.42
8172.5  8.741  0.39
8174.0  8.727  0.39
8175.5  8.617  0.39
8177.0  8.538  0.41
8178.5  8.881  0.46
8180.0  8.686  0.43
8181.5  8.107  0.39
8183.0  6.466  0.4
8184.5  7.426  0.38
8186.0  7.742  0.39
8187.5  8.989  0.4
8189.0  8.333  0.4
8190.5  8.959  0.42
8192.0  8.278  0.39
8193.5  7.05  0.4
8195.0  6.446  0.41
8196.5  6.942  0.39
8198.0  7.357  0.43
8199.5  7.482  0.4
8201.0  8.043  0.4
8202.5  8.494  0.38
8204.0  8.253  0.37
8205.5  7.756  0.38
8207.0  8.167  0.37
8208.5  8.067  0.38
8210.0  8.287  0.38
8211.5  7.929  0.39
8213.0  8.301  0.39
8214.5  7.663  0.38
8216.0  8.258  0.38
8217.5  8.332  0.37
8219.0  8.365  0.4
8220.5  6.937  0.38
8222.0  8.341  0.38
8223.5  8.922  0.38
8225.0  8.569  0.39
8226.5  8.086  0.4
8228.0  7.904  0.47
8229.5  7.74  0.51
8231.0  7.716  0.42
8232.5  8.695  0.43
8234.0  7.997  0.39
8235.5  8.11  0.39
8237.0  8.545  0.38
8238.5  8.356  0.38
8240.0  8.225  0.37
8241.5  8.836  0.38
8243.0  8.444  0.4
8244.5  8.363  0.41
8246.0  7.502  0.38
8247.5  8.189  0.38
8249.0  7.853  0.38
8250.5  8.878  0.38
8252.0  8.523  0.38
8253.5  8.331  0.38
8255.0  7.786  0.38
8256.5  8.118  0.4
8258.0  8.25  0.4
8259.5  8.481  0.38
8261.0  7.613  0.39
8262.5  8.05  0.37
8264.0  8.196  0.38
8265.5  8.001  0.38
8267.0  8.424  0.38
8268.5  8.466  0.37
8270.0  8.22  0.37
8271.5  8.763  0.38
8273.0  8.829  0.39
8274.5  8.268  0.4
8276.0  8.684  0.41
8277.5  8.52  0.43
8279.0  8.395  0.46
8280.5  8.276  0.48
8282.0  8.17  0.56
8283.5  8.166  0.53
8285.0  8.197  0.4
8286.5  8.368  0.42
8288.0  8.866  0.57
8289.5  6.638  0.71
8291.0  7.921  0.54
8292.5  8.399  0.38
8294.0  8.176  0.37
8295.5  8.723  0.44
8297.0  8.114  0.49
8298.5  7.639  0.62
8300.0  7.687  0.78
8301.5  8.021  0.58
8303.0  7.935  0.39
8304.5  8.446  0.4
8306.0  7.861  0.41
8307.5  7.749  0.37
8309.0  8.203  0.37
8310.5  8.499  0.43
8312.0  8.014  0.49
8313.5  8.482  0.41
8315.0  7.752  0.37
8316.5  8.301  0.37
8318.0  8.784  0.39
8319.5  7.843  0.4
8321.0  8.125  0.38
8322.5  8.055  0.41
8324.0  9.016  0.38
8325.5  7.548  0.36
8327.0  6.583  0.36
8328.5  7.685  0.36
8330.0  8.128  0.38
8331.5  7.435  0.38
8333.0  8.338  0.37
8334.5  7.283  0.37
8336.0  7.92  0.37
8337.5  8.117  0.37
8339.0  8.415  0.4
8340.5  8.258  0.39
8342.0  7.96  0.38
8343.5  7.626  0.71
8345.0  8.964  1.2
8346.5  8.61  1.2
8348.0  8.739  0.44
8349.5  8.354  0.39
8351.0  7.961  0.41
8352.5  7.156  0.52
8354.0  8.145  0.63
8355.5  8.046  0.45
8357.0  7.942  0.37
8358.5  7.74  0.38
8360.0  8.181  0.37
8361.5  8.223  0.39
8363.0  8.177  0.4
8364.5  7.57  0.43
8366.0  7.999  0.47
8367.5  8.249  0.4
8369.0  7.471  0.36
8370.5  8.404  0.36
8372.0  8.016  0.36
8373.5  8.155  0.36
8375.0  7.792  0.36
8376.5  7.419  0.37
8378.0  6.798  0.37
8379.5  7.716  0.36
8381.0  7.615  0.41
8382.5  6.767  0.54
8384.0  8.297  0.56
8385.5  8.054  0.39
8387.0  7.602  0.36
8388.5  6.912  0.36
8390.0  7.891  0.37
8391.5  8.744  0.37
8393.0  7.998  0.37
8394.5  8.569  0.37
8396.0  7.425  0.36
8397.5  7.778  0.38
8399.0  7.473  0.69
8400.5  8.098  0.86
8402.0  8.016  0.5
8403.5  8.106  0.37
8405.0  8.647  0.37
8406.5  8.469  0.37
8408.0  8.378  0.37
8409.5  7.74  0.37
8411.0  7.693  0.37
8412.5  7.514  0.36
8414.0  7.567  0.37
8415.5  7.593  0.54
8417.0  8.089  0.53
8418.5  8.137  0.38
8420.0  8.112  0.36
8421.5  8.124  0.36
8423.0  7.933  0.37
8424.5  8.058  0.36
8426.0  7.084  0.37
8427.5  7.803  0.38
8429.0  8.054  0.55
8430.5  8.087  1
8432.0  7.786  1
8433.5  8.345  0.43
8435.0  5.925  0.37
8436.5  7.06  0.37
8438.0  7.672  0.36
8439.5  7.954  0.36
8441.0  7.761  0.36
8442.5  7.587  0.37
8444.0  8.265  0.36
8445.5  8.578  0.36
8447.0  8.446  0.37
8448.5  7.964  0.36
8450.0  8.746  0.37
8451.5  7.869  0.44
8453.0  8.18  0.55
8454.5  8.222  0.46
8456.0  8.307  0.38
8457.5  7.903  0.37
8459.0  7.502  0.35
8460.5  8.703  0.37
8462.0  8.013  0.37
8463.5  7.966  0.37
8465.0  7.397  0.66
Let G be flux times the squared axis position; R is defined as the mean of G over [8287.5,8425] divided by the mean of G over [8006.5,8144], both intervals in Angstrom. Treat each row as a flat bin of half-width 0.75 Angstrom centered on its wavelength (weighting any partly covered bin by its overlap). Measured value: 1.05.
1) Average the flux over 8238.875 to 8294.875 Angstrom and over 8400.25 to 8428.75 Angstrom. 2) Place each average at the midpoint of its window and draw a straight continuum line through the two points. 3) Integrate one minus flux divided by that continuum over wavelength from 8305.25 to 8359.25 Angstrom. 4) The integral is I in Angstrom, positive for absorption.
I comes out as 0.5 Angstrom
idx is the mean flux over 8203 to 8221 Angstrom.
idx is 8.05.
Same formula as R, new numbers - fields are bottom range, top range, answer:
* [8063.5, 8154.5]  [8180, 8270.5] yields 1.01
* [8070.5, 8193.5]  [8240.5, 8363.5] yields 1.03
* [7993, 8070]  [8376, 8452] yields 1.05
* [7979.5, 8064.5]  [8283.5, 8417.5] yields 1.05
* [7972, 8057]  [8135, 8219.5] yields 1.03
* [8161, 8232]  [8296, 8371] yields 1.03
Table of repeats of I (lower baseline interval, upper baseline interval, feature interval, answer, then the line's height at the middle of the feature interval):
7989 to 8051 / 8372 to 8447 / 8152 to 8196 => -0.8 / 8.06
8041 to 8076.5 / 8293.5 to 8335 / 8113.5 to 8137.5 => 0.1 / 8.15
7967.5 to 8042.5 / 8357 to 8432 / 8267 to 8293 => -1.1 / 7.98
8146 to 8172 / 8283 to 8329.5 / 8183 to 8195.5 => 0.7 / 8.35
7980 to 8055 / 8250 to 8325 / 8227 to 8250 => 0.1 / 8.22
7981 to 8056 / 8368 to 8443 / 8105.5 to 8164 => -1.0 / 8.09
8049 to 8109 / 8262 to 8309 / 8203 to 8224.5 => 0.2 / 8.2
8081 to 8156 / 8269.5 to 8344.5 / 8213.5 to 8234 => 0.1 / 8.15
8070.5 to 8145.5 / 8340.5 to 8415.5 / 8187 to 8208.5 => 0.5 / 8.08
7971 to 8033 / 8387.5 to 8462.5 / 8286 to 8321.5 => -0.3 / 8.03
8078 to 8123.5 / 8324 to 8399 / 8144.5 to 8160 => -0.7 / 8.13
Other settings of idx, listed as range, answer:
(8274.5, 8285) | 8.35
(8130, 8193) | 8.31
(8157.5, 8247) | 8.14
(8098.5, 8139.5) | 8.19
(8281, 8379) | 8.02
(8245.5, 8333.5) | 8.15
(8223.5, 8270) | 8.22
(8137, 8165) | 8.32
